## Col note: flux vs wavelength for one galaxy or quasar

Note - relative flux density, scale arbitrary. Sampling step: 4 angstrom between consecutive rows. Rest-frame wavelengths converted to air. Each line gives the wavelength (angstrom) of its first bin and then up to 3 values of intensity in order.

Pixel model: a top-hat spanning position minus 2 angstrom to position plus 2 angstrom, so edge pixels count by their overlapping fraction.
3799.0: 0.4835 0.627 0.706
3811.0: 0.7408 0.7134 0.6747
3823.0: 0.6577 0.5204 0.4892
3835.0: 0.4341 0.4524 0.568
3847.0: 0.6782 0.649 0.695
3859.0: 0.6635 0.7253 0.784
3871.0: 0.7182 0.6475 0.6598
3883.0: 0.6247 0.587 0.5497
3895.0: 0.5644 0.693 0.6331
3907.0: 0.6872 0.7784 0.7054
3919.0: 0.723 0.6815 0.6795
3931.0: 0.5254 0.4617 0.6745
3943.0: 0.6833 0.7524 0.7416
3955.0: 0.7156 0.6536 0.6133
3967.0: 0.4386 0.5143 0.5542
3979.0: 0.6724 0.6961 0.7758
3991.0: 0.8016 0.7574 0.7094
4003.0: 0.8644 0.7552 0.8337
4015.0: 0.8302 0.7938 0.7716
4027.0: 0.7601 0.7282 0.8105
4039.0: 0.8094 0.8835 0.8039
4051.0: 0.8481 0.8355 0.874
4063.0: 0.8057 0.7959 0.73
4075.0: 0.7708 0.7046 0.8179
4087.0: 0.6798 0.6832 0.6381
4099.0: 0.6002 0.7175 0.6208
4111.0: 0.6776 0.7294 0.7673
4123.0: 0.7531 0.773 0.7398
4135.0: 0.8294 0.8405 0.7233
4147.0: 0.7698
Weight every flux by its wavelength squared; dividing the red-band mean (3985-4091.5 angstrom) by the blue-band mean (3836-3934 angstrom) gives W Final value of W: 1.3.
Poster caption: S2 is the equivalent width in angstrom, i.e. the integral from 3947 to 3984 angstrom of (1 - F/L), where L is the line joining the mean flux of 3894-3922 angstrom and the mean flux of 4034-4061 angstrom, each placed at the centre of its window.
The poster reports 6.0 angstrom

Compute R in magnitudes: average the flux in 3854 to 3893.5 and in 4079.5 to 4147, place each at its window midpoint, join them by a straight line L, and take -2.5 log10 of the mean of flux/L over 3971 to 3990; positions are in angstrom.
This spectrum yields 0.04 mag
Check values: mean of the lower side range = 0.663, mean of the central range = 0.664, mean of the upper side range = 0.725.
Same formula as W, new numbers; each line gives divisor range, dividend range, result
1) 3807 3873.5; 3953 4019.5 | 1.19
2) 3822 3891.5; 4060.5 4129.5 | 1.32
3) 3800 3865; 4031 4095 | 1.41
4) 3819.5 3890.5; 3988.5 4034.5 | 1.37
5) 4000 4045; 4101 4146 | 0.97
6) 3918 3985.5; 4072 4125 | 1.20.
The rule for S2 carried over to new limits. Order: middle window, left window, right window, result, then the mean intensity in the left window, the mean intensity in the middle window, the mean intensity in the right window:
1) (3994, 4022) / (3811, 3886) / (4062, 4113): -4.4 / 0.633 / 0.793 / 0.709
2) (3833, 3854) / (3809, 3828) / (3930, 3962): 3.2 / 0.669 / 0.563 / 0.654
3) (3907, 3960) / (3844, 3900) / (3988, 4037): 2.7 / 0.658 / 0.676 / 0.784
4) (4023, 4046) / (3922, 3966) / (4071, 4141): -3.5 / 0.647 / 0.796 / 0.726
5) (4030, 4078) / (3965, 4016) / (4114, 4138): -4.7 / 0.706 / 0.807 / 0.77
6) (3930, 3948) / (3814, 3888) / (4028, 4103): 1.8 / 0.628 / 0.617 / 0.766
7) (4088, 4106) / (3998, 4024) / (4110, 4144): 2.6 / 0.798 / 0.659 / 0.763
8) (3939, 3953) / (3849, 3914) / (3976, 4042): 0.0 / 0.667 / 0.718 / 0.771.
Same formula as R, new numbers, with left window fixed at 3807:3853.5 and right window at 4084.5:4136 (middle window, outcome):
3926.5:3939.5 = 0.14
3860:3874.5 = -0.18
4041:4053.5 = -0.23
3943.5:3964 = -0.08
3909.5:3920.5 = -0.16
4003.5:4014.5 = -0.20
